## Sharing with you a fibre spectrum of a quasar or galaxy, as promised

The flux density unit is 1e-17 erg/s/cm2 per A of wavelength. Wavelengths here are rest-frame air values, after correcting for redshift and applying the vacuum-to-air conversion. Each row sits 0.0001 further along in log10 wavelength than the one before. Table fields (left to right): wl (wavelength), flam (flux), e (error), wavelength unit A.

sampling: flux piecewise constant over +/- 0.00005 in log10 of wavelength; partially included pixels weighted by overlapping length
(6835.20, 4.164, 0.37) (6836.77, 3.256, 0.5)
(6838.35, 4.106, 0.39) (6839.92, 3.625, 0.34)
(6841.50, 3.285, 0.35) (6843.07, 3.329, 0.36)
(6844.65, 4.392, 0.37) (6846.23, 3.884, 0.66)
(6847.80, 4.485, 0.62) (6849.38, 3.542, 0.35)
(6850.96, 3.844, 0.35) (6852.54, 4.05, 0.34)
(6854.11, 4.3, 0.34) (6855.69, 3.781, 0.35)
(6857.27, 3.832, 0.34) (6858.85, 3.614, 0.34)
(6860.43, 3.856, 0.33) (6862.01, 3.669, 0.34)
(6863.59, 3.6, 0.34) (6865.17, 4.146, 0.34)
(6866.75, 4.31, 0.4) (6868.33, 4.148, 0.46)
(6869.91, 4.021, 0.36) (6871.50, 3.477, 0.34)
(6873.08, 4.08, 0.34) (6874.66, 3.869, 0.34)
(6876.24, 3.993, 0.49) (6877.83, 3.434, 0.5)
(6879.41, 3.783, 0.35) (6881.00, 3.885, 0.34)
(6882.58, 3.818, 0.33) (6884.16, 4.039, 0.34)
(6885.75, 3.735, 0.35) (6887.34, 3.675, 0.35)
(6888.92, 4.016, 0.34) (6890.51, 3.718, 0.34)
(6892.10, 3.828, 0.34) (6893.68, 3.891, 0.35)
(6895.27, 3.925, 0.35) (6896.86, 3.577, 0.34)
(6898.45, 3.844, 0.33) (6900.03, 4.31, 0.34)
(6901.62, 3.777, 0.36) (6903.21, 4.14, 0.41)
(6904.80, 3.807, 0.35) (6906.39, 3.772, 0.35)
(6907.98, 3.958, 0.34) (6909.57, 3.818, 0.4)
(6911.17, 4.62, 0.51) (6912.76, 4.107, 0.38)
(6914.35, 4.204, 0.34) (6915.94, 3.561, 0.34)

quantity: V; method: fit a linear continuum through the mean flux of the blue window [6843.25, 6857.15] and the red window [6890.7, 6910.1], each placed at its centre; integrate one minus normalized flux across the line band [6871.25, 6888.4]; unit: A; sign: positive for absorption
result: 0.5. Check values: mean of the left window 3.99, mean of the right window 3.88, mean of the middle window 3.81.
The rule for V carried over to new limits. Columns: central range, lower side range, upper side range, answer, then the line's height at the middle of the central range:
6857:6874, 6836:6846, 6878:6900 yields -0.6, 3.76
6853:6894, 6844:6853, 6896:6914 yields 1.4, 4.01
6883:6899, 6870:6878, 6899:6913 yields 0.4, 3.93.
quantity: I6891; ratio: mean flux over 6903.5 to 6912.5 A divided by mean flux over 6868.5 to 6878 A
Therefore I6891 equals 1.04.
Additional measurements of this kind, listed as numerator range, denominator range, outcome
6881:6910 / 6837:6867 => 1.00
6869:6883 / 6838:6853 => 0.99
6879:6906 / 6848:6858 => 0.99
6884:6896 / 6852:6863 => 0.99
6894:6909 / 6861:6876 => 0.99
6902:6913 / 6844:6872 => 1.02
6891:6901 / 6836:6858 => 1.01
